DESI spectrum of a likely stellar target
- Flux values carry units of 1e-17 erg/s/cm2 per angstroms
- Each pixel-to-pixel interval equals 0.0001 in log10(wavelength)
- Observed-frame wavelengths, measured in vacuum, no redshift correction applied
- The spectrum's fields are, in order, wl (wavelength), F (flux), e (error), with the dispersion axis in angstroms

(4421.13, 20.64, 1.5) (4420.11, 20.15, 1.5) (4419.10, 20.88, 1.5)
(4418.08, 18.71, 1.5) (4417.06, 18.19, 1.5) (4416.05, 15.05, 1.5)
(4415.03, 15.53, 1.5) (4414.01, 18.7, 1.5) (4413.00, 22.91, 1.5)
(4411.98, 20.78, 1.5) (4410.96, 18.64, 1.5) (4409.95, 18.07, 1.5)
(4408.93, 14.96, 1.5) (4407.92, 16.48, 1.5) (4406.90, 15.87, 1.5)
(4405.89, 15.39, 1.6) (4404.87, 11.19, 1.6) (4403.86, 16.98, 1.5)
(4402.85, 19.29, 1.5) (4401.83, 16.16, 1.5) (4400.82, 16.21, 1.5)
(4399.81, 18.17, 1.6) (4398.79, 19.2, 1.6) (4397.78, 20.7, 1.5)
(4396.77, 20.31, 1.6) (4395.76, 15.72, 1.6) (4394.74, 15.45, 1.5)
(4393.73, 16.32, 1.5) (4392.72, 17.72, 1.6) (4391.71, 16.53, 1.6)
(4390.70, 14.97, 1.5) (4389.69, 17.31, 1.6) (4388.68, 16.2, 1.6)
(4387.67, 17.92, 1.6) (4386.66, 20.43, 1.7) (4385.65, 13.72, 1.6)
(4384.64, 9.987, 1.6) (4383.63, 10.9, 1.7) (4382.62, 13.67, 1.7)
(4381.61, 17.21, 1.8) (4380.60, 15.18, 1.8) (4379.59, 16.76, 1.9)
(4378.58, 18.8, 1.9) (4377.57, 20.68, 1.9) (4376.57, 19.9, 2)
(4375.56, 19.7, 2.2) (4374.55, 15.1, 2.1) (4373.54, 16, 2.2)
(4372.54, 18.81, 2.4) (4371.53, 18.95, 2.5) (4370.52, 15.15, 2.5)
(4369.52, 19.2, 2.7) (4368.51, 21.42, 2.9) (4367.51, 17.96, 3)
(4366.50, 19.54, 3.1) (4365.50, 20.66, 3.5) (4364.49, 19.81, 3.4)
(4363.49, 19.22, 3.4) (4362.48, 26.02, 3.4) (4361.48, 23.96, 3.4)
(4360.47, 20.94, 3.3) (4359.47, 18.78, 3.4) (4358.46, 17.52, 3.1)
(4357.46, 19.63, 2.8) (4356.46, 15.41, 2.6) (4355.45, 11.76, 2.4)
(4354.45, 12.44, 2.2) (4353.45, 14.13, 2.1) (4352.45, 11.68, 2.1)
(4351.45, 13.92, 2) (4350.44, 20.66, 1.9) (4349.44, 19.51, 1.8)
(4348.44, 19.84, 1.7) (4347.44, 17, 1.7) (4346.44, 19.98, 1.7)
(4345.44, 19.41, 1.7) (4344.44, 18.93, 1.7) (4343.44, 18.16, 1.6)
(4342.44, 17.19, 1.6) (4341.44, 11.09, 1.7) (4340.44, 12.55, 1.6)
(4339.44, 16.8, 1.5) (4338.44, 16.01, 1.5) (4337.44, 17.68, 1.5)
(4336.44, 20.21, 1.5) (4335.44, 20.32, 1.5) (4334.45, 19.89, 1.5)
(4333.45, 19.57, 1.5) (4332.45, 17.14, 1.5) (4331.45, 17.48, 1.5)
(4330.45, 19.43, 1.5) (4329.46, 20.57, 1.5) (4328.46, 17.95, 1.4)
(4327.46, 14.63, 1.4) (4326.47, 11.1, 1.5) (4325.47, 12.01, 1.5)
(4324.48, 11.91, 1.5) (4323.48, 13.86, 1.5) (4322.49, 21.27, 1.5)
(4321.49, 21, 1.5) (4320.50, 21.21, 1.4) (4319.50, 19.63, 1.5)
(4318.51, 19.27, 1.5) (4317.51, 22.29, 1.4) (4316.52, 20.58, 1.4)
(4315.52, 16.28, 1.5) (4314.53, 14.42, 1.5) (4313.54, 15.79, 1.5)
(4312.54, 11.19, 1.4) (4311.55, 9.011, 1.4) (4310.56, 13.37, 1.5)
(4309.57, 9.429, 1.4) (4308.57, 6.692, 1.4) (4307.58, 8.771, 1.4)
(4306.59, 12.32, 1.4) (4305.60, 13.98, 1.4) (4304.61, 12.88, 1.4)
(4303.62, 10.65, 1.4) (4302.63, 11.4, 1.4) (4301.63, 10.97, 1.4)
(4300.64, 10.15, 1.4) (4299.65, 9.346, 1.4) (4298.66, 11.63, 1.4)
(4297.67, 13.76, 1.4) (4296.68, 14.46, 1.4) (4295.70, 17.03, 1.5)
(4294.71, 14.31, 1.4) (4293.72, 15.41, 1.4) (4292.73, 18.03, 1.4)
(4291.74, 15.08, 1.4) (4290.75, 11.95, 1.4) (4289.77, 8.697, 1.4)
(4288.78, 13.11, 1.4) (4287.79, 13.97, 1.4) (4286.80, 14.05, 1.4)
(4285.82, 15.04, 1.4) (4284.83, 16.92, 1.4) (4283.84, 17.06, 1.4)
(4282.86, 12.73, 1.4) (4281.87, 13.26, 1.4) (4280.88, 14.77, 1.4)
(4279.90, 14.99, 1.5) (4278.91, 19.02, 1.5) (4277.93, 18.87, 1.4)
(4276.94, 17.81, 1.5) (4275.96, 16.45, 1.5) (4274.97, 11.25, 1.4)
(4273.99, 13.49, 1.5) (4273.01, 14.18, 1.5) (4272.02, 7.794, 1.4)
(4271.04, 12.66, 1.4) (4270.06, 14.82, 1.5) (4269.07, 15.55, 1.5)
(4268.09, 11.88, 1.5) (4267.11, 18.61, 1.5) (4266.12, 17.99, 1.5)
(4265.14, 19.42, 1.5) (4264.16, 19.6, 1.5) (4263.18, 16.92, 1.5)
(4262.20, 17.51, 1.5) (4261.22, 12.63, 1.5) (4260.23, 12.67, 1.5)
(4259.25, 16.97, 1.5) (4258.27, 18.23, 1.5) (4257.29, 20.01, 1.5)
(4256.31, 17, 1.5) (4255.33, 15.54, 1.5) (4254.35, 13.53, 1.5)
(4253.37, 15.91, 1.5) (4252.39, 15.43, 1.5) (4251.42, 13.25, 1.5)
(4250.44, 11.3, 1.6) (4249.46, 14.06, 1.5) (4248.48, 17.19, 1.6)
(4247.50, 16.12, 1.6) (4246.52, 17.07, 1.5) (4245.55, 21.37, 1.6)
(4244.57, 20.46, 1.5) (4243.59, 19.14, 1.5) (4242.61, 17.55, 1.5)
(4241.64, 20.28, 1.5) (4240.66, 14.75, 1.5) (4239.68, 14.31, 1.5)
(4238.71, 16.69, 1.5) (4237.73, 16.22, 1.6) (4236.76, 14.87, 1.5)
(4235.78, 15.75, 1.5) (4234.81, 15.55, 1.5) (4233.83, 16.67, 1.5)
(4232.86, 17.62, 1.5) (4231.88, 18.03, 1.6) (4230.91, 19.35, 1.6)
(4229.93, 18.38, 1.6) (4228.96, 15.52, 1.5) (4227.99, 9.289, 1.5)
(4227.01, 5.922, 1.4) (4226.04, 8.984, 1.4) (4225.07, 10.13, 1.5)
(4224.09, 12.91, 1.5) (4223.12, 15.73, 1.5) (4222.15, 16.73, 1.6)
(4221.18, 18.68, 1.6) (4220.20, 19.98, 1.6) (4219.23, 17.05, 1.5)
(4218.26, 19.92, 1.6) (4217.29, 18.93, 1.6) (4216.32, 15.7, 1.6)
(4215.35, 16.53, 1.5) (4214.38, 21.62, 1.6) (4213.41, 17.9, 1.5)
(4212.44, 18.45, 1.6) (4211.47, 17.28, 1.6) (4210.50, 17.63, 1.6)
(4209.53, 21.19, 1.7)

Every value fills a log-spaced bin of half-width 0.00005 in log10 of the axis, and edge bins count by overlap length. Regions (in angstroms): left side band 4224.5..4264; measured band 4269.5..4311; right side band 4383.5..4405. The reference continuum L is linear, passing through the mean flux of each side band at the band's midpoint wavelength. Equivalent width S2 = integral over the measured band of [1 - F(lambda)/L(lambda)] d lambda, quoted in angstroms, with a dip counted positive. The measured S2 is 6.8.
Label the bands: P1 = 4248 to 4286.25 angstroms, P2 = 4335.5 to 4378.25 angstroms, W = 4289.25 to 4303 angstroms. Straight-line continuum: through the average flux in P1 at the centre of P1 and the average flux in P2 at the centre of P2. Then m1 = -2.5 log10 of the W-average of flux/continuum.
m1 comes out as 0.24 mag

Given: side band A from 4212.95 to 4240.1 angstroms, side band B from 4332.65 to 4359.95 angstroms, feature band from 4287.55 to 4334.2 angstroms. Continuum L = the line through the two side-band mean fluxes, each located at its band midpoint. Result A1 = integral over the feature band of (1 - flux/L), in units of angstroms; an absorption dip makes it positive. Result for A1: 5.9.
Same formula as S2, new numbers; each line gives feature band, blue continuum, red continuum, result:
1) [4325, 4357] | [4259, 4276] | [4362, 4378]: 2.31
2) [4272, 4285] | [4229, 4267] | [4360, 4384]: 1.57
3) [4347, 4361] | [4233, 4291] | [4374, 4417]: -0.12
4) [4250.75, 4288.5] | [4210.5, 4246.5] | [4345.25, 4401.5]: 3.11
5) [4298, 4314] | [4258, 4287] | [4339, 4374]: 5.15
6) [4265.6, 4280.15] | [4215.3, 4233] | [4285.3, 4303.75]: -1.23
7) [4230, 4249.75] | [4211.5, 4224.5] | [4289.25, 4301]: -0.88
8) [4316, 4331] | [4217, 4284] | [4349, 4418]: -1.00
